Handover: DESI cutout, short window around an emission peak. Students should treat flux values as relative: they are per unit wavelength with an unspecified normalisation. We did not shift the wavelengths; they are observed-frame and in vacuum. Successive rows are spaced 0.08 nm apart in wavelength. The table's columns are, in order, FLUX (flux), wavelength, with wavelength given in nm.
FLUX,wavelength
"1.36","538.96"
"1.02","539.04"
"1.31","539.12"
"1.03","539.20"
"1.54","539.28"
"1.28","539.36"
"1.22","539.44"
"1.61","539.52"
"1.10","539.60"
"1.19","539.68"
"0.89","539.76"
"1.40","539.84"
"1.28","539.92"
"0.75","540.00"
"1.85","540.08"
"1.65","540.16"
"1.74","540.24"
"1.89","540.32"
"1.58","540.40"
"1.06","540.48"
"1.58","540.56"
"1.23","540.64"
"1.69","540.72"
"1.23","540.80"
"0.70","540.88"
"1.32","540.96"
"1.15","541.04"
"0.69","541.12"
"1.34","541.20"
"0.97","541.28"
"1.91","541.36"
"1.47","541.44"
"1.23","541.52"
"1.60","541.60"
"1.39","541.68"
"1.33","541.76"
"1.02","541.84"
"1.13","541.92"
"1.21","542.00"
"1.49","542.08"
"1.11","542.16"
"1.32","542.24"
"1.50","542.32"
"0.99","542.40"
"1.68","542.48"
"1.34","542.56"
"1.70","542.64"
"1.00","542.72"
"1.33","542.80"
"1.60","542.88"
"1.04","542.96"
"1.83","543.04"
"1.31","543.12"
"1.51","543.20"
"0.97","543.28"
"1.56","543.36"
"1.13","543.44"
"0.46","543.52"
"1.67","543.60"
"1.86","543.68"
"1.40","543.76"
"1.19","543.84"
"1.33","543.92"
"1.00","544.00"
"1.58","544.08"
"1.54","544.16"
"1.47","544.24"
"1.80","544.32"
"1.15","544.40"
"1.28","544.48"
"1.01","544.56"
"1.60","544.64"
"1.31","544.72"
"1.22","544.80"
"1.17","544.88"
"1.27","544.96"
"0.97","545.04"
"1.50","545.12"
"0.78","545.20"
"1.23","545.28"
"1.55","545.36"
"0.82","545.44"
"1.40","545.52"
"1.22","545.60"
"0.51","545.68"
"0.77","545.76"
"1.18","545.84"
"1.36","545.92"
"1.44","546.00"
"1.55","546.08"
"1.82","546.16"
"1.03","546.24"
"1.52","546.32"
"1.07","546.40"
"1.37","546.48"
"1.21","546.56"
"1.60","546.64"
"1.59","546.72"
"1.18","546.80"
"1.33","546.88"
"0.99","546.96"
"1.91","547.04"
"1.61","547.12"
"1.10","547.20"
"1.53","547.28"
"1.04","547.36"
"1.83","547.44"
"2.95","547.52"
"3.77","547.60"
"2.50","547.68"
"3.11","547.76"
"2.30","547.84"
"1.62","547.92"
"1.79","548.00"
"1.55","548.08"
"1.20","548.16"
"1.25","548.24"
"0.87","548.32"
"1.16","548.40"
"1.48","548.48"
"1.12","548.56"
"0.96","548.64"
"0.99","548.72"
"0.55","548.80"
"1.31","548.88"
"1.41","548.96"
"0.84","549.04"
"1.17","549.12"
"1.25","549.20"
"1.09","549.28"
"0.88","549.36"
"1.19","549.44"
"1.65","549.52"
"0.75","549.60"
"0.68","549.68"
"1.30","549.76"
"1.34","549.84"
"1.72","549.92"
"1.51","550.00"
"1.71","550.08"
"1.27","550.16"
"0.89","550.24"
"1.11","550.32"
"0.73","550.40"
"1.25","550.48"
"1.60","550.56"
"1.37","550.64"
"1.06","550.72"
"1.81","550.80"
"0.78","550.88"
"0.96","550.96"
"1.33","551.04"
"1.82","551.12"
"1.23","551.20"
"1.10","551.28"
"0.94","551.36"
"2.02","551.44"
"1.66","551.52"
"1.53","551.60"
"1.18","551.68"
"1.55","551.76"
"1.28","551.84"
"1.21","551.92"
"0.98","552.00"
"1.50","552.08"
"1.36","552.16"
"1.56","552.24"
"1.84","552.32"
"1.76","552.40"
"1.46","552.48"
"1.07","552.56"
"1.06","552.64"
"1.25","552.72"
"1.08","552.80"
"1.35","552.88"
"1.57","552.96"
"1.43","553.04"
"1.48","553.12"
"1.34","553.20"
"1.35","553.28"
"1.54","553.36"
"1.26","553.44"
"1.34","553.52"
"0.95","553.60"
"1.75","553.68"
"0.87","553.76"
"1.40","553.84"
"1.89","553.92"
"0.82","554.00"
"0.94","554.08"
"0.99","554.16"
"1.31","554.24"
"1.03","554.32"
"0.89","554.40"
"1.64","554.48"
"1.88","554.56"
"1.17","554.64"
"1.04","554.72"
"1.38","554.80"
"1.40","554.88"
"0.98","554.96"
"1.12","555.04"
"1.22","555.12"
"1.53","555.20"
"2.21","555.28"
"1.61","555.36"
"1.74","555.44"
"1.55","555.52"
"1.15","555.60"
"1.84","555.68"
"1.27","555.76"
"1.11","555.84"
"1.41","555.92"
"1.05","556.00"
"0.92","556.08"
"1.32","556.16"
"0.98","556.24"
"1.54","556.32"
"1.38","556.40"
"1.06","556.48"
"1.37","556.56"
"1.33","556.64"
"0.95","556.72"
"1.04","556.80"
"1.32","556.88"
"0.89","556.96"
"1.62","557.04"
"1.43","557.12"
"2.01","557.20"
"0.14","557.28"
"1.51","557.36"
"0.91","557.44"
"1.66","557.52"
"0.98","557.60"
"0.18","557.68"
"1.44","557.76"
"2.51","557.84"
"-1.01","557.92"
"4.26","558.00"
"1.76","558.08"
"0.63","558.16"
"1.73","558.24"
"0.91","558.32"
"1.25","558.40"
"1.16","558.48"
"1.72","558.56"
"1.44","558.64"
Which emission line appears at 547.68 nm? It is H-beta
